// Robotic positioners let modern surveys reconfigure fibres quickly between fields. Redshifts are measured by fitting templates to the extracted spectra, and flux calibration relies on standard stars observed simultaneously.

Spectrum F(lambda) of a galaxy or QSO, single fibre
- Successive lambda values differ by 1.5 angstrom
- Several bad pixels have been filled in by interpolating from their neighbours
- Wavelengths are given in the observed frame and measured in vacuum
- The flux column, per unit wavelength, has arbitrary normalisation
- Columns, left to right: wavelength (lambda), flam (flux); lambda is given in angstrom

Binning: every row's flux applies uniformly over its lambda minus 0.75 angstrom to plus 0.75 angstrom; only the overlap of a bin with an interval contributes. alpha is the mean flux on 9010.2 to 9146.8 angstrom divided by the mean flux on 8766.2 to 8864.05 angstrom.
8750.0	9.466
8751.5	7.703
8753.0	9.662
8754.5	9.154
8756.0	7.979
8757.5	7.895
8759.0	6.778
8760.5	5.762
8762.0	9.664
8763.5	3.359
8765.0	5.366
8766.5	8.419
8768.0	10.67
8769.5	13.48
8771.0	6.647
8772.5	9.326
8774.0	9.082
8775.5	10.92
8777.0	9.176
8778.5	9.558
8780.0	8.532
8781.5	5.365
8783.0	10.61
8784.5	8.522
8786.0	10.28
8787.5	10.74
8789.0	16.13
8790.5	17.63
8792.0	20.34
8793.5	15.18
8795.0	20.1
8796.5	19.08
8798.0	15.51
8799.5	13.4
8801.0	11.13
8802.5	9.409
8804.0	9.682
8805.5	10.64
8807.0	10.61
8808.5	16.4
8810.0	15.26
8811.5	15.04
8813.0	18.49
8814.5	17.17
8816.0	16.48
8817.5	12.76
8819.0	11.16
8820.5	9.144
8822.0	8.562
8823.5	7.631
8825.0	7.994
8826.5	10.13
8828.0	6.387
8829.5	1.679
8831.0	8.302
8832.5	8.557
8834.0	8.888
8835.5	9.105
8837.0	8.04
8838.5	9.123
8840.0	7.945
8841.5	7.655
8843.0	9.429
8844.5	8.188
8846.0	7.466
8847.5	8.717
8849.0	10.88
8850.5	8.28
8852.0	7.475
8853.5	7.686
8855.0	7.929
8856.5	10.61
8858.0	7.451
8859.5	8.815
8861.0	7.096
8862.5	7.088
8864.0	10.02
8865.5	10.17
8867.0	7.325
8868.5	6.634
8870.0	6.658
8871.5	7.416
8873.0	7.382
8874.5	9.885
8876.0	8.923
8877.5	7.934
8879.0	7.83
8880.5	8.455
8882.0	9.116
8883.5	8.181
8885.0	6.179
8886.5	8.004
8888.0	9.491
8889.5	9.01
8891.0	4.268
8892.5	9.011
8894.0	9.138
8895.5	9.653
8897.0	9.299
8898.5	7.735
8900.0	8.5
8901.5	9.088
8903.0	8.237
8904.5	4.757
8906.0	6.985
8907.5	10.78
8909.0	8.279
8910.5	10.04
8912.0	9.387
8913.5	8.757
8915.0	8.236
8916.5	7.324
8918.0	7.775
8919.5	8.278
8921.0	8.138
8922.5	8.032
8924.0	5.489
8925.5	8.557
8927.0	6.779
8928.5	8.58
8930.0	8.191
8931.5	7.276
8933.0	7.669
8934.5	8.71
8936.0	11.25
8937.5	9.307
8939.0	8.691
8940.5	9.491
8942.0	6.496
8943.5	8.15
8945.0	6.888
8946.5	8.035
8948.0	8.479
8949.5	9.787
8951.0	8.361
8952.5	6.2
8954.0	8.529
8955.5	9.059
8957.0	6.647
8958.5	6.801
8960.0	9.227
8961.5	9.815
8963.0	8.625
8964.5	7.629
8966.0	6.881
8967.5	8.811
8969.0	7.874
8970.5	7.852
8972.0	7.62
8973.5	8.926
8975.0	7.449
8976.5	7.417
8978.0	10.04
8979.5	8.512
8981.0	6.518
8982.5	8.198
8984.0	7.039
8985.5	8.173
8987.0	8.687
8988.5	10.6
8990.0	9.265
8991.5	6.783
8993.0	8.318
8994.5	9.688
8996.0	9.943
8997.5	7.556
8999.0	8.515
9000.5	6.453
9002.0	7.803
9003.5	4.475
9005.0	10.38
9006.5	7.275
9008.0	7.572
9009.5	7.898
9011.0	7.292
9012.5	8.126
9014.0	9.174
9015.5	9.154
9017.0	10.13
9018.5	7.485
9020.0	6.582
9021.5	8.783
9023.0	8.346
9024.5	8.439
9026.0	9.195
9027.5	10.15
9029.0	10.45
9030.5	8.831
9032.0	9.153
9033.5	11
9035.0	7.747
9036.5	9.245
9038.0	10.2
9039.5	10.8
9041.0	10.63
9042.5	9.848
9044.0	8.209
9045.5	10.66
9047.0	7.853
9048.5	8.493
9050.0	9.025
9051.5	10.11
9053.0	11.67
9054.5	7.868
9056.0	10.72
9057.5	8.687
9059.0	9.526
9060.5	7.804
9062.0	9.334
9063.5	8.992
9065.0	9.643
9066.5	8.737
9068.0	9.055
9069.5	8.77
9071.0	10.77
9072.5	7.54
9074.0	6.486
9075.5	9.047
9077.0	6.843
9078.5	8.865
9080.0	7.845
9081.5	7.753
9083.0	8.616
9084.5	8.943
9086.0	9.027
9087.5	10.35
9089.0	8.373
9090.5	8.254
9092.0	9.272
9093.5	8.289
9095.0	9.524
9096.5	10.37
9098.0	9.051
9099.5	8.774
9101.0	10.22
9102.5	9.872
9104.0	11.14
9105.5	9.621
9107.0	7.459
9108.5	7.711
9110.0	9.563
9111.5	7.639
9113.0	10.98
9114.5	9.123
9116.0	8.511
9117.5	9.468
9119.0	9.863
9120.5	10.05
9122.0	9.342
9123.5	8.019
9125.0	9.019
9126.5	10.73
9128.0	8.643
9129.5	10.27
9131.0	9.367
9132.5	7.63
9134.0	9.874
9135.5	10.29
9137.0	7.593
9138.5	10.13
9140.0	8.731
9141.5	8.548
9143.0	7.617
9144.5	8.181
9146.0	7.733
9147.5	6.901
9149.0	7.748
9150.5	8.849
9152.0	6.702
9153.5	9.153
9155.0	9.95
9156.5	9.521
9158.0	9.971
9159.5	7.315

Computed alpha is 0.9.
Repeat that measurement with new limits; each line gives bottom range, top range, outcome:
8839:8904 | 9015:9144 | 1.10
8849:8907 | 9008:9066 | 1.12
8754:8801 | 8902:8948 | 0.76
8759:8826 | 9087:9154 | 0.78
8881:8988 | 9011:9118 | 1.11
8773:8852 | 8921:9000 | 0.74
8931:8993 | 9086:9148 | 1.10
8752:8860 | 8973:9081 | 0.85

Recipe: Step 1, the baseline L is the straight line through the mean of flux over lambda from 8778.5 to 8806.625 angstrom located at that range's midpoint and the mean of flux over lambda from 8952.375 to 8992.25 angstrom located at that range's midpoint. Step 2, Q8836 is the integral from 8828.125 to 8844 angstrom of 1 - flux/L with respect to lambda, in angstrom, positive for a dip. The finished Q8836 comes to 5.22 angstrom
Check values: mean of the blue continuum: 12.8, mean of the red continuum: 8.15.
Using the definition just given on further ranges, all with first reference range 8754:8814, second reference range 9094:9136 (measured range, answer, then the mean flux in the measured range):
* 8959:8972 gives 2.50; 8.27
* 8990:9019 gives 5.40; 8.14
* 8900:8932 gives 7.51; 8.06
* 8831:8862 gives 7.06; 8.45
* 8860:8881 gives 5.33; 8.06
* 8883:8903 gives 4.49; 8.27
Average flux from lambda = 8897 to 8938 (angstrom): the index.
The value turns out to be 8.24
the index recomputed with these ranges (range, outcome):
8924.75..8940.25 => 8.53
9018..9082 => 9.02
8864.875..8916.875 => 8.23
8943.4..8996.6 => 8.24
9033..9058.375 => 9.56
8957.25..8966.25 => 8.15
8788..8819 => 14.9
